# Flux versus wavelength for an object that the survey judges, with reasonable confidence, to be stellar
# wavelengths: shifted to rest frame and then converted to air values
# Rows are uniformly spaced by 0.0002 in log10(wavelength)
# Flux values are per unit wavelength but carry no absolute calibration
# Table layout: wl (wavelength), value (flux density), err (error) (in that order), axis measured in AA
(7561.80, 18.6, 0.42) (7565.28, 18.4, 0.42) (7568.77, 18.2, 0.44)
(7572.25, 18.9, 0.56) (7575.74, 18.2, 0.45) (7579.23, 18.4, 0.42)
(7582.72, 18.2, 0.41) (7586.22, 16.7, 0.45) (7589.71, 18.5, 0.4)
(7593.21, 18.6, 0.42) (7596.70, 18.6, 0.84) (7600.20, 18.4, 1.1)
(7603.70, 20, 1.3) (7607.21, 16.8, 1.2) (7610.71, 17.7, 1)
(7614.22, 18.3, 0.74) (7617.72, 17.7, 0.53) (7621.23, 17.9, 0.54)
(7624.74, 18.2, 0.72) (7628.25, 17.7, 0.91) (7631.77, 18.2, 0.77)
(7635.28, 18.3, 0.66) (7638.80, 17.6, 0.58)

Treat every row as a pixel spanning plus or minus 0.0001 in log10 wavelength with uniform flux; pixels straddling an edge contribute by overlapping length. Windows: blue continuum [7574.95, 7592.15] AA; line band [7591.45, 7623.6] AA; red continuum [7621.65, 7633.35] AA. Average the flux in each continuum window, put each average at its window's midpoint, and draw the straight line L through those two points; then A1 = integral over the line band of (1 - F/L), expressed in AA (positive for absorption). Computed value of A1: -0.4 AA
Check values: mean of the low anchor 18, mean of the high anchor 18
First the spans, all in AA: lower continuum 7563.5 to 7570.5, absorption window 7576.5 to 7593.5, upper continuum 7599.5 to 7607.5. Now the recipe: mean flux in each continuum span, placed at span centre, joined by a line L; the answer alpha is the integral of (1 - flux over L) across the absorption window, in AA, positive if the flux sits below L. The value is 0.4 AA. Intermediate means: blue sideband 18.3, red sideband 18.7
